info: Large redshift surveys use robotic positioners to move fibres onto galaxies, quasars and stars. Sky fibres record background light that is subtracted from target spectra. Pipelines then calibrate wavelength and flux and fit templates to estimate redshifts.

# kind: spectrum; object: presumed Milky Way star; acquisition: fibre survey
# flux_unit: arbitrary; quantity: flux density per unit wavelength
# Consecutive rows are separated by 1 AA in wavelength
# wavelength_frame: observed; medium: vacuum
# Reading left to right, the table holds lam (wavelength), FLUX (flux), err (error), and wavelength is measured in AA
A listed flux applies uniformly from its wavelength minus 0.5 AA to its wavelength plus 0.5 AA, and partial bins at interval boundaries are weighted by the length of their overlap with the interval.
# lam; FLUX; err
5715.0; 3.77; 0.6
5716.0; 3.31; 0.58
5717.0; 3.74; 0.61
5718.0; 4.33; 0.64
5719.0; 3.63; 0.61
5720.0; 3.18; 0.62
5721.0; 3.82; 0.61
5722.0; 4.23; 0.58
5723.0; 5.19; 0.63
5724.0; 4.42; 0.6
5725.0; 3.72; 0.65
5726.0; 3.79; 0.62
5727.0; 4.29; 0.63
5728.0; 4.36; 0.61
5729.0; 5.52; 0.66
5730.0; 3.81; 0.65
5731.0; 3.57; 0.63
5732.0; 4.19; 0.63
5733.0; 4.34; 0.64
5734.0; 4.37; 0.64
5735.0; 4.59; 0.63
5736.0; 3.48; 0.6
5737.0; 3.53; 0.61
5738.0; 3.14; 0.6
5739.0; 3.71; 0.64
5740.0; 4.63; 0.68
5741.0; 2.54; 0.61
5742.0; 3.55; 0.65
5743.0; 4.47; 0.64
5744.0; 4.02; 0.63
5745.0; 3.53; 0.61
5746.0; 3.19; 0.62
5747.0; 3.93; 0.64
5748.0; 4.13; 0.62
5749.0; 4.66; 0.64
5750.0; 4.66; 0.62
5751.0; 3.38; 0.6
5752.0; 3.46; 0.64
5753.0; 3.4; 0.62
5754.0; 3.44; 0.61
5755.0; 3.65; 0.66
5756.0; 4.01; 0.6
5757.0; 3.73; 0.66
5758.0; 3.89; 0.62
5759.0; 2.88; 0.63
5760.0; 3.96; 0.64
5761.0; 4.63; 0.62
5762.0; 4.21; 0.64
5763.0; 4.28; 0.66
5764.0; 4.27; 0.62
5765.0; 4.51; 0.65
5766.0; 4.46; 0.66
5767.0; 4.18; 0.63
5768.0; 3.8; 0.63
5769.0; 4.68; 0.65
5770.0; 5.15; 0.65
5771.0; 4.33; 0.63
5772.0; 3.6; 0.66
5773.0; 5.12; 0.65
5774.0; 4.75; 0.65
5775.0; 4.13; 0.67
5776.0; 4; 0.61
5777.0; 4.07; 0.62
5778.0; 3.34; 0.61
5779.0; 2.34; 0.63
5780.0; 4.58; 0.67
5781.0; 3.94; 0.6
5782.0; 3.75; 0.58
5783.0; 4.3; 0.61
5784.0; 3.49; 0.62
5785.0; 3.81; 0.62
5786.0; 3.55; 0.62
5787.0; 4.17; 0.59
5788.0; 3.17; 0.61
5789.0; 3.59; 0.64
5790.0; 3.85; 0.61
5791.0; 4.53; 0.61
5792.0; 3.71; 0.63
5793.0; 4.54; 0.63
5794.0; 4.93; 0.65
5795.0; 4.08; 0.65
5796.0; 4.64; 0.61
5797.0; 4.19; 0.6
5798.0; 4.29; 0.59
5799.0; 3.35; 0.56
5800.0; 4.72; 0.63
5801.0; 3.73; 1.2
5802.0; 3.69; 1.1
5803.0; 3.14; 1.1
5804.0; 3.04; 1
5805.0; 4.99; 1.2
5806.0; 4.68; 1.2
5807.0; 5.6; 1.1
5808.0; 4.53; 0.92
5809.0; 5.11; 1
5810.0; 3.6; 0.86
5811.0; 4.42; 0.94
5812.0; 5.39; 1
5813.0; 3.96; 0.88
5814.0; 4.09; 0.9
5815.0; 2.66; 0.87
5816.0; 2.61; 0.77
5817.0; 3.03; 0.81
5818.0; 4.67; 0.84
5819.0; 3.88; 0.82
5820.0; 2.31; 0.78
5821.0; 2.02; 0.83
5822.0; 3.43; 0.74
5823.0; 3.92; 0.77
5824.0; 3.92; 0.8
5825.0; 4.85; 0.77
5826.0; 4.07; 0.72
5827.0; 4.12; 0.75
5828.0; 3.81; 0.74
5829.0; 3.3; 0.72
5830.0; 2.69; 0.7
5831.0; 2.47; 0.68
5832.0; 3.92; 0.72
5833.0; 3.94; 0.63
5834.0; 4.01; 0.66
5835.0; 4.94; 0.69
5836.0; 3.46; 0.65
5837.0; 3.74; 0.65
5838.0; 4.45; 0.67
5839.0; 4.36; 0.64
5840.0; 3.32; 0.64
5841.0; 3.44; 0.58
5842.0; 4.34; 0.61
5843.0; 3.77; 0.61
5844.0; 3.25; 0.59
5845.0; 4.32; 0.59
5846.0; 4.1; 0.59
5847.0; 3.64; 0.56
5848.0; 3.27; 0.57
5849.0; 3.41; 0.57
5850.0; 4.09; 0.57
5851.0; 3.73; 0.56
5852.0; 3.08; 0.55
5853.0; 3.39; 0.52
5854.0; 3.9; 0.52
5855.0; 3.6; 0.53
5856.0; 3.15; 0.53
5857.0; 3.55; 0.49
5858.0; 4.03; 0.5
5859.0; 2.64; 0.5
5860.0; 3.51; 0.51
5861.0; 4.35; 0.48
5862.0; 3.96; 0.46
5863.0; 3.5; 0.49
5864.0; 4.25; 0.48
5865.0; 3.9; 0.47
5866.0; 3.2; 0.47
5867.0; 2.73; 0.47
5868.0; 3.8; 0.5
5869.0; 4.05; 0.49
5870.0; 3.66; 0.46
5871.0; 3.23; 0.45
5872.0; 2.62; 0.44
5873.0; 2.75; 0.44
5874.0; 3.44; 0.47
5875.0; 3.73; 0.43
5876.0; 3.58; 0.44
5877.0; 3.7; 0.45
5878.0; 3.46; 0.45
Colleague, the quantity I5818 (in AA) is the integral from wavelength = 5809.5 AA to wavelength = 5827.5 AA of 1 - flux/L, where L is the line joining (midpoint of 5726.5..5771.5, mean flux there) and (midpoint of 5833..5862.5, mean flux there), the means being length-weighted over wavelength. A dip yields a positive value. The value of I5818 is 0.5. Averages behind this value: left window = 4.01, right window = 3.75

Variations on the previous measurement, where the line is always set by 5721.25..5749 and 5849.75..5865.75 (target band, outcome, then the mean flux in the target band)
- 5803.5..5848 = -1.3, 3.86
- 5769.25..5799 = -1.4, 4.06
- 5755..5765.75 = -0.2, 4.03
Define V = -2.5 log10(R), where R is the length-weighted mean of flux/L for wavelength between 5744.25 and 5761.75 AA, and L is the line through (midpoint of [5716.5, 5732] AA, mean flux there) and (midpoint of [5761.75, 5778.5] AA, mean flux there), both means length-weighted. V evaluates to 0.11 mag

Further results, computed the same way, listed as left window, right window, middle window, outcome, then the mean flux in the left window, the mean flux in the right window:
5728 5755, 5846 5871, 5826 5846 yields -0.04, 3.9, 3.6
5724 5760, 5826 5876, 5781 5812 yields -0.10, 3.88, 3.63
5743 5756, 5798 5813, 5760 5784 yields -0.05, 3.82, 4.27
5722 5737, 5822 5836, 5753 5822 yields 0.00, 4.23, 3.81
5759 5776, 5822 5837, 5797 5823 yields 0.02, 4.32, 3.8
